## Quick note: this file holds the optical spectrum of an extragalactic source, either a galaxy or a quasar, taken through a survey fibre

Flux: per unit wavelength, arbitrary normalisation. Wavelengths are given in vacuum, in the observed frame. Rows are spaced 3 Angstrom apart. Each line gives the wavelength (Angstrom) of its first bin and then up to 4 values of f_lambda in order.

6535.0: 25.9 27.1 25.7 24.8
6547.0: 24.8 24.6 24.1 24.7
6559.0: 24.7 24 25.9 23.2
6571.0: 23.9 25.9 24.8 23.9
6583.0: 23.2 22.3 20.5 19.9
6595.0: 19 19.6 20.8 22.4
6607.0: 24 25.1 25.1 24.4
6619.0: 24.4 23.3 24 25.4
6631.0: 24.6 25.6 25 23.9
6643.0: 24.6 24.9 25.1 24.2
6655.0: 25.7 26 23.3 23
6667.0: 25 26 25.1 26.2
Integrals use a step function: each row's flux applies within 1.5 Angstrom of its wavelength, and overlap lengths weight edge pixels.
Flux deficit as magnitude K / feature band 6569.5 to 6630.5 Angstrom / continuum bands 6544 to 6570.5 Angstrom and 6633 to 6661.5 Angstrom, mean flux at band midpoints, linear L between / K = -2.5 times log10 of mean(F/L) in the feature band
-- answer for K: 0.071 mag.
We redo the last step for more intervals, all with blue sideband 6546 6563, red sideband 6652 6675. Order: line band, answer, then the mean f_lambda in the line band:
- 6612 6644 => 0.01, 24.6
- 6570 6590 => 0.05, 23.6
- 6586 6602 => 0.22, 20.2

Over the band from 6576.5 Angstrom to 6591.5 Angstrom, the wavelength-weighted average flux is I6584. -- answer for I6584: 22.6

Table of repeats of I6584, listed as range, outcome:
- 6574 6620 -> 22.7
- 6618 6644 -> 24.5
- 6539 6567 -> 24.8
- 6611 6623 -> 24.4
